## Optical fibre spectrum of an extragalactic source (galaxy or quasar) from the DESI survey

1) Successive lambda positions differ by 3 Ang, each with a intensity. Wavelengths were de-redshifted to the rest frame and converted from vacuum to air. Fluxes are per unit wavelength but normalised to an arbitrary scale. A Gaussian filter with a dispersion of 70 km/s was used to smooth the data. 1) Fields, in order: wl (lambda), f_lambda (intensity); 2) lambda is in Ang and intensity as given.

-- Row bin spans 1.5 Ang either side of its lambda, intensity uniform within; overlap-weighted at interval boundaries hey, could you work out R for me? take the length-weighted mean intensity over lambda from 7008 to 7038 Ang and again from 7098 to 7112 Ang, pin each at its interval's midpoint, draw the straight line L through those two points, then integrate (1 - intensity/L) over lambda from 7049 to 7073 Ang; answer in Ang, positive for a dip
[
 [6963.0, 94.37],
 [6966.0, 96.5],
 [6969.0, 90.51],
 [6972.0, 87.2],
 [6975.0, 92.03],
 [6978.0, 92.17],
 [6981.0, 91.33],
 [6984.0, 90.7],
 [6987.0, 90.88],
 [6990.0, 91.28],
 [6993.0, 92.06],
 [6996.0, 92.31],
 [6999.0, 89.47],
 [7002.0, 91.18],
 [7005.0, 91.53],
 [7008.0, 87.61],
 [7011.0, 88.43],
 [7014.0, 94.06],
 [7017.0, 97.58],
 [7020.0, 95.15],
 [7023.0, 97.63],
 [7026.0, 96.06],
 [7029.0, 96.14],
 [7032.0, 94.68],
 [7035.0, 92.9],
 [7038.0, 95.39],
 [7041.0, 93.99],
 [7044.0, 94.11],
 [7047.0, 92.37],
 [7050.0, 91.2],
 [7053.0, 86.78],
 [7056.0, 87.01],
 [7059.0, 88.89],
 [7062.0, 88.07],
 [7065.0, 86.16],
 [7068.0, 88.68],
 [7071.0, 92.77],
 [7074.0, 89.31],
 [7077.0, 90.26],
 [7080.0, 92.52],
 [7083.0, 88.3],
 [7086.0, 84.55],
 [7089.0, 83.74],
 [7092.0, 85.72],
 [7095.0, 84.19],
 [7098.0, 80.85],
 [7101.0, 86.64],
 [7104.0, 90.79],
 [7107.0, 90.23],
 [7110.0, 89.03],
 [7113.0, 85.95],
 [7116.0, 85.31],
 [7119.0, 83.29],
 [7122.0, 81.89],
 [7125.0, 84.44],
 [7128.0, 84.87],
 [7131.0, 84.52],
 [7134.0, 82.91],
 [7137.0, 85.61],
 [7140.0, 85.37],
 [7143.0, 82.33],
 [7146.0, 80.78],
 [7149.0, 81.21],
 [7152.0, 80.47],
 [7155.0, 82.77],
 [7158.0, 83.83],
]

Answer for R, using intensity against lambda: 0.75 Ang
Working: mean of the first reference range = 94.4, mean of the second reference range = 88.2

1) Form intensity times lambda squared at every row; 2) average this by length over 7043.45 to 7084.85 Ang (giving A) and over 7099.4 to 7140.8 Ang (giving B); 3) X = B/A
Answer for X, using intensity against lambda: 1.0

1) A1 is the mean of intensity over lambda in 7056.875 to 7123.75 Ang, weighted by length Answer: 87.1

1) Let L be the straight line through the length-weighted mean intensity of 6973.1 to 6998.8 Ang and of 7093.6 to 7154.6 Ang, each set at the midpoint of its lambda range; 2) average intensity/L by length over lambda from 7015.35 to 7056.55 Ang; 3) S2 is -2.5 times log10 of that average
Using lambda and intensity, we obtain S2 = -0.058 mag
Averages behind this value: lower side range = 91.4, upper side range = 84.5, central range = 93.8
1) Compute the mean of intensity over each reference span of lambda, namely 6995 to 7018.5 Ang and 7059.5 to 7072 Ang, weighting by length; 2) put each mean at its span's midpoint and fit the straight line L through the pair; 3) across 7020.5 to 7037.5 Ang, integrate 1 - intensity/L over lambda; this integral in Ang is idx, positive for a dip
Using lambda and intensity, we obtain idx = -0.94 Ang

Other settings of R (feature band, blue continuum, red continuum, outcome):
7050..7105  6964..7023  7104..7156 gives -0.2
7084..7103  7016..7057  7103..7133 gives 0.8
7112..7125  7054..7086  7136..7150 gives 0.1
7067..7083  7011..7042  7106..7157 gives -0.1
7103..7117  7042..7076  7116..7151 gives -0.5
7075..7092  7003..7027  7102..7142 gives 0.1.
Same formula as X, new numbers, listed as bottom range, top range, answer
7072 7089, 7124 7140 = 0.97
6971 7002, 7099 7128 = 0.98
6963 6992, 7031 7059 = 1.02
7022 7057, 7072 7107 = 0.95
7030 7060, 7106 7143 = 0.95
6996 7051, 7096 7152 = 0.93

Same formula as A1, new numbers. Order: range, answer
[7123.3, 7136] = 84.2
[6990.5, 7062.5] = 92.3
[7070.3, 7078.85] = 90.7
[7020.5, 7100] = 90.1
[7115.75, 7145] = 83.9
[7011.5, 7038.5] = 95.3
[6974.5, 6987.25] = 91.4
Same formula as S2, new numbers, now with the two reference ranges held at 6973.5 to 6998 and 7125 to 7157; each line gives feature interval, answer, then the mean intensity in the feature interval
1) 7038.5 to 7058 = -0.04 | 91.1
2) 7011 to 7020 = -0.05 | 94.5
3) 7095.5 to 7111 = -0.03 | 87.2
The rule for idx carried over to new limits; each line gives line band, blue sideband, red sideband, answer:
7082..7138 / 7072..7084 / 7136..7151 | 0.81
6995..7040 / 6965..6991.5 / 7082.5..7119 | -1.88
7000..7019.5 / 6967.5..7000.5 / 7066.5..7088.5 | -0.30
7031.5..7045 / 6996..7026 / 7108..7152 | -0.52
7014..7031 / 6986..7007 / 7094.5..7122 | -1.18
